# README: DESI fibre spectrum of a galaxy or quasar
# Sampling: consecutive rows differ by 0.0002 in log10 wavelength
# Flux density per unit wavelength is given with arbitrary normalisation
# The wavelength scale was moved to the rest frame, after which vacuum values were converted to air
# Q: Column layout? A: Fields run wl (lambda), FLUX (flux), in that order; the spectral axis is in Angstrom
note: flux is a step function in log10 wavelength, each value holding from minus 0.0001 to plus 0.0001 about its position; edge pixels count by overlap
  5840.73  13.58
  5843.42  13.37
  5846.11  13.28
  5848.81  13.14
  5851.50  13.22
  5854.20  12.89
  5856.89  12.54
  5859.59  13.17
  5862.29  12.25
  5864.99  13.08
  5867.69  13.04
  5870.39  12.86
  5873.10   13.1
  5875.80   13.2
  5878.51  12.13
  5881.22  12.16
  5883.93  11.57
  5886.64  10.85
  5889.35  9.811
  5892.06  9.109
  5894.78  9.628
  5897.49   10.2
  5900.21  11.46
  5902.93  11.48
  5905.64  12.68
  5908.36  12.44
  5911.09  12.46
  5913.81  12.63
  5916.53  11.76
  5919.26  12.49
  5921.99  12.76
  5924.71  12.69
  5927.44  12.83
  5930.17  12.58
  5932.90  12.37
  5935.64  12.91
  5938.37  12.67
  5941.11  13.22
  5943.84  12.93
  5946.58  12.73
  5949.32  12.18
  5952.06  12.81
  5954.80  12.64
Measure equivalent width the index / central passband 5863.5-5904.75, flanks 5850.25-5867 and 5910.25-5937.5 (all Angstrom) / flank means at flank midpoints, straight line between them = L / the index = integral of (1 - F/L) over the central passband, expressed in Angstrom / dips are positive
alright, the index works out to 3.7 Angstrom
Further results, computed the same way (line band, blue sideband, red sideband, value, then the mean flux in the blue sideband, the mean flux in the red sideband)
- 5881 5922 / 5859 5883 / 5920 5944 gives 4.32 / 12.7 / 12.8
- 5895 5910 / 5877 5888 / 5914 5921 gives 0.62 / 11.7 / 12.2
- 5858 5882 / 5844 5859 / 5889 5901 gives -2.17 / 13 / 9.99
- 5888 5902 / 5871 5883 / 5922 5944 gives 2.85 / 12.6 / 12.8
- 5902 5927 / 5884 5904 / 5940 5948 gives -2.08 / 10.4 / 13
